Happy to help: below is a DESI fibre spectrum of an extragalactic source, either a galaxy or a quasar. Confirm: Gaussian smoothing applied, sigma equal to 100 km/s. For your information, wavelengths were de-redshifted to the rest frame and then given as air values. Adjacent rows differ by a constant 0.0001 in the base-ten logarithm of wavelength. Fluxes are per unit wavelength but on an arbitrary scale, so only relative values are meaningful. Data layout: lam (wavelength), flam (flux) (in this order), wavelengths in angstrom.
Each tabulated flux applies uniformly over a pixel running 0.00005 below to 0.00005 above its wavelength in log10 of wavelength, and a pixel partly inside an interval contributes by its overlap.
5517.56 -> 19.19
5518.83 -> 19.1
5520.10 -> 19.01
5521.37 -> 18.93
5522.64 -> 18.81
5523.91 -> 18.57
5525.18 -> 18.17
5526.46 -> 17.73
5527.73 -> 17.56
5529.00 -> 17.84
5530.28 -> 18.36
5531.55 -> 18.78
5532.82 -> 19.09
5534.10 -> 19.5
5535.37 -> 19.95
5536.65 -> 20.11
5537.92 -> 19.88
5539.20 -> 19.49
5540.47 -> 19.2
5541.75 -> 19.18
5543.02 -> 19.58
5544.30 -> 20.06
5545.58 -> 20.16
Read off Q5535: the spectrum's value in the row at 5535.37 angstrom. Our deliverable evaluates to 19.95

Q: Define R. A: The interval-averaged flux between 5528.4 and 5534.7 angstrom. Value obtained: 18.7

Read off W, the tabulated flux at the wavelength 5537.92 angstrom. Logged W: 19.88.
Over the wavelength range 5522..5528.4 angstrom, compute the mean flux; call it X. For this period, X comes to 18.2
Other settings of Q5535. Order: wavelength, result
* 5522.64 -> 18.81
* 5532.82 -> 19.09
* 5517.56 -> 19.19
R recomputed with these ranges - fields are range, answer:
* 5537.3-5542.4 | 19.4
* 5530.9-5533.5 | 19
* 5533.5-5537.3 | 19.9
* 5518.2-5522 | 19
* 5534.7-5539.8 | 19.9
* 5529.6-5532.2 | 18.6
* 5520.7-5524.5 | 18.8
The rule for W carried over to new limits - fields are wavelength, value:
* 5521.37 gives 18.93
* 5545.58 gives 20.16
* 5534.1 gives 19.5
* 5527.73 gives 17.56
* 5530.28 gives 18.36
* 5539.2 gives 19.49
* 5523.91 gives 18.57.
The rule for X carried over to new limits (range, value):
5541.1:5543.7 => 19.4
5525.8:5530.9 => 17.8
